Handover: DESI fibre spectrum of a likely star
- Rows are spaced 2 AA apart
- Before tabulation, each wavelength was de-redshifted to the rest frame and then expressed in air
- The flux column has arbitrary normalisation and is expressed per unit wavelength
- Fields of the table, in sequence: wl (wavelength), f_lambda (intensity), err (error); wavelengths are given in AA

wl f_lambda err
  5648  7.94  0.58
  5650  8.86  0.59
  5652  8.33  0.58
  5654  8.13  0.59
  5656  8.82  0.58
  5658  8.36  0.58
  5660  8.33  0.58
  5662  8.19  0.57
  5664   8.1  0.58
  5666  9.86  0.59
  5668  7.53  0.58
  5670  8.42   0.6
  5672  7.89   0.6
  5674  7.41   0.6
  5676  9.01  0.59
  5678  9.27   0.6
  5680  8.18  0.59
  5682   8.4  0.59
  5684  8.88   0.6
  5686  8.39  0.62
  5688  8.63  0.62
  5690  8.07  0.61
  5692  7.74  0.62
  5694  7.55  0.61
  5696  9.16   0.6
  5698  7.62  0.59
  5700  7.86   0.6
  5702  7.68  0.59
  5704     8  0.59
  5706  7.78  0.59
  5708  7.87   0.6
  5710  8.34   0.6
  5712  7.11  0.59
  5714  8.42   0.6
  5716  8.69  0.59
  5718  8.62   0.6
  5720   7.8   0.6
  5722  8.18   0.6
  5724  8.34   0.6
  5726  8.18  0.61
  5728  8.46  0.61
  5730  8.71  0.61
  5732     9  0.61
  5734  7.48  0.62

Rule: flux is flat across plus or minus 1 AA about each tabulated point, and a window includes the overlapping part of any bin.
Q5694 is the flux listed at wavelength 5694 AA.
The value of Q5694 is 7.55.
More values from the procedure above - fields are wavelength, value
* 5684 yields 8.88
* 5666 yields 9.86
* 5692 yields 7.74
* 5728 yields 8.46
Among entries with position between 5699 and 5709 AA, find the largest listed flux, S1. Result 8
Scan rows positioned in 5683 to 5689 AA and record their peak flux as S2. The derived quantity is 8.88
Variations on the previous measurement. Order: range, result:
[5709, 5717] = 8.69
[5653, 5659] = 8.82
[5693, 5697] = 9.16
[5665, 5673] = 9.86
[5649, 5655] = 8.86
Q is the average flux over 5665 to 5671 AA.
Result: 8.6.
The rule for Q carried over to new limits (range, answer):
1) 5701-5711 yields 7.93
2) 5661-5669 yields 8.42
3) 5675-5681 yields 8.82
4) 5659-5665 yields 8.21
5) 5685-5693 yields 8.21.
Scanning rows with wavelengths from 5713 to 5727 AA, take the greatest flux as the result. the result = 8.69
